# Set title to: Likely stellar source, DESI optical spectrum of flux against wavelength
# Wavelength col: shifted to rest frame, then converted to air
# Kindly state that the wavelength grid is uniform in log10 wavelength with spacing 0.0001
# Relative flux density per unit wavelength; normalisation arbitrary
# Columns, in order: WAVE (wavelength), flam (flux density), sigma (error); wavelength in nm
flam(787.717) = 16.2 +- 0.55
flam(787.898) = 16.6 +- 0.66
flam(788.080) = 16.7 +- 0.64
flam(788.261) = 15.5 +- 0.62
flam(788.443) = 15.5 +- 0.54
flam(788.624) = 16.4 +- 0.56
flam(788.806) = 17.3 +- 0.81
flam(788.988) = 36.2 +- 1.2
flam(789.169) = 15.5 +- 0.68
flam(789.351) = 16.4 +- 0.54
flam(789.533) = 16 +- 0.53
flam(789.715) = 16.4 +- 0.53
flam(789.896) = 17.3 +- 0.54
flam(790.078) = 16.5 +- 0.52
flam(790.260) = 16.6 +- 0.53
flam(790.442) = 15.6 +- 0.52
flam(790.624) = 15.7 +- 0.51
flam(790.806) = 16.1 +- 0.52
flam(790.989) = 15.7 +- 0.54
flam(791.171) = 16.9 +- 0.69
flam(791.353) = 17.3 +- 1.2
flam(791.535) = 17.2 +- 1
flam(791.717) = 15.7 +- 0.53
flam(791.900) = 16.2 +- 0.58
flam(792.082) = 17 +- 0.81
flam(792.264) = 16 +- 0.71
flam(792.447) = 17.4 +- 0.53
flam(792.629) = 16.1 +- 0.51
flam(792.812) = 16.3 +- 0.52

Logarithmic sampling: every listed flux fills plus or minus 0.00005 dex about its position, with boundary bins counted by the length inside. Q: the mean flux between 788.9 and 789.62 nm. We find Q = 21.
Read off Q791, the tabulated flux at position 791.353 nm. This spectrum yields 17.3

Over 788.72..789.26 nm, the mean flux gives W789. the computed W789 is 23.1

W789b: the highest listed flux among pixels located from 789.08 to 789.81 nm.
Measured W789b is 16.4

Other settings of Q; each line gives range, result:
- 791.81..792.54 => 16.7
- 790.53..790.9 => 15.9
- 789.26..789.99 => 16.5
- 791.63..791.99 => 15.9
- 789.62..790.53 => 16.5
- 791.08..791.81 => 16.8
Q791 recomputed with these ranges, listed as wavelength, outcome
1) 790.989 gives 15.7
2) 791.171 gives 16.9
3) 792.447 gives 17.4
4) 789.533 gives 16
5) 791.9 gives 16.2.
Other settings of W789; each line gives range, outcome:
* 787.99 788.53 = 15.9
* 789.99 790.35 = 16.5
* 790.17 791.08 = 15.9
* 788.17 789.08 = 20.2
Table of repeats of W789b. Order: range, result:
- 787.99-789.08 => 36.2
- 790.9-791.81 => 17.3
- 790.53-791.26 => 16.9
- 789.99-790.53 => 16.6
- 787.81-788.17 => 16.7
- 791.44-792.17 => 17.2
